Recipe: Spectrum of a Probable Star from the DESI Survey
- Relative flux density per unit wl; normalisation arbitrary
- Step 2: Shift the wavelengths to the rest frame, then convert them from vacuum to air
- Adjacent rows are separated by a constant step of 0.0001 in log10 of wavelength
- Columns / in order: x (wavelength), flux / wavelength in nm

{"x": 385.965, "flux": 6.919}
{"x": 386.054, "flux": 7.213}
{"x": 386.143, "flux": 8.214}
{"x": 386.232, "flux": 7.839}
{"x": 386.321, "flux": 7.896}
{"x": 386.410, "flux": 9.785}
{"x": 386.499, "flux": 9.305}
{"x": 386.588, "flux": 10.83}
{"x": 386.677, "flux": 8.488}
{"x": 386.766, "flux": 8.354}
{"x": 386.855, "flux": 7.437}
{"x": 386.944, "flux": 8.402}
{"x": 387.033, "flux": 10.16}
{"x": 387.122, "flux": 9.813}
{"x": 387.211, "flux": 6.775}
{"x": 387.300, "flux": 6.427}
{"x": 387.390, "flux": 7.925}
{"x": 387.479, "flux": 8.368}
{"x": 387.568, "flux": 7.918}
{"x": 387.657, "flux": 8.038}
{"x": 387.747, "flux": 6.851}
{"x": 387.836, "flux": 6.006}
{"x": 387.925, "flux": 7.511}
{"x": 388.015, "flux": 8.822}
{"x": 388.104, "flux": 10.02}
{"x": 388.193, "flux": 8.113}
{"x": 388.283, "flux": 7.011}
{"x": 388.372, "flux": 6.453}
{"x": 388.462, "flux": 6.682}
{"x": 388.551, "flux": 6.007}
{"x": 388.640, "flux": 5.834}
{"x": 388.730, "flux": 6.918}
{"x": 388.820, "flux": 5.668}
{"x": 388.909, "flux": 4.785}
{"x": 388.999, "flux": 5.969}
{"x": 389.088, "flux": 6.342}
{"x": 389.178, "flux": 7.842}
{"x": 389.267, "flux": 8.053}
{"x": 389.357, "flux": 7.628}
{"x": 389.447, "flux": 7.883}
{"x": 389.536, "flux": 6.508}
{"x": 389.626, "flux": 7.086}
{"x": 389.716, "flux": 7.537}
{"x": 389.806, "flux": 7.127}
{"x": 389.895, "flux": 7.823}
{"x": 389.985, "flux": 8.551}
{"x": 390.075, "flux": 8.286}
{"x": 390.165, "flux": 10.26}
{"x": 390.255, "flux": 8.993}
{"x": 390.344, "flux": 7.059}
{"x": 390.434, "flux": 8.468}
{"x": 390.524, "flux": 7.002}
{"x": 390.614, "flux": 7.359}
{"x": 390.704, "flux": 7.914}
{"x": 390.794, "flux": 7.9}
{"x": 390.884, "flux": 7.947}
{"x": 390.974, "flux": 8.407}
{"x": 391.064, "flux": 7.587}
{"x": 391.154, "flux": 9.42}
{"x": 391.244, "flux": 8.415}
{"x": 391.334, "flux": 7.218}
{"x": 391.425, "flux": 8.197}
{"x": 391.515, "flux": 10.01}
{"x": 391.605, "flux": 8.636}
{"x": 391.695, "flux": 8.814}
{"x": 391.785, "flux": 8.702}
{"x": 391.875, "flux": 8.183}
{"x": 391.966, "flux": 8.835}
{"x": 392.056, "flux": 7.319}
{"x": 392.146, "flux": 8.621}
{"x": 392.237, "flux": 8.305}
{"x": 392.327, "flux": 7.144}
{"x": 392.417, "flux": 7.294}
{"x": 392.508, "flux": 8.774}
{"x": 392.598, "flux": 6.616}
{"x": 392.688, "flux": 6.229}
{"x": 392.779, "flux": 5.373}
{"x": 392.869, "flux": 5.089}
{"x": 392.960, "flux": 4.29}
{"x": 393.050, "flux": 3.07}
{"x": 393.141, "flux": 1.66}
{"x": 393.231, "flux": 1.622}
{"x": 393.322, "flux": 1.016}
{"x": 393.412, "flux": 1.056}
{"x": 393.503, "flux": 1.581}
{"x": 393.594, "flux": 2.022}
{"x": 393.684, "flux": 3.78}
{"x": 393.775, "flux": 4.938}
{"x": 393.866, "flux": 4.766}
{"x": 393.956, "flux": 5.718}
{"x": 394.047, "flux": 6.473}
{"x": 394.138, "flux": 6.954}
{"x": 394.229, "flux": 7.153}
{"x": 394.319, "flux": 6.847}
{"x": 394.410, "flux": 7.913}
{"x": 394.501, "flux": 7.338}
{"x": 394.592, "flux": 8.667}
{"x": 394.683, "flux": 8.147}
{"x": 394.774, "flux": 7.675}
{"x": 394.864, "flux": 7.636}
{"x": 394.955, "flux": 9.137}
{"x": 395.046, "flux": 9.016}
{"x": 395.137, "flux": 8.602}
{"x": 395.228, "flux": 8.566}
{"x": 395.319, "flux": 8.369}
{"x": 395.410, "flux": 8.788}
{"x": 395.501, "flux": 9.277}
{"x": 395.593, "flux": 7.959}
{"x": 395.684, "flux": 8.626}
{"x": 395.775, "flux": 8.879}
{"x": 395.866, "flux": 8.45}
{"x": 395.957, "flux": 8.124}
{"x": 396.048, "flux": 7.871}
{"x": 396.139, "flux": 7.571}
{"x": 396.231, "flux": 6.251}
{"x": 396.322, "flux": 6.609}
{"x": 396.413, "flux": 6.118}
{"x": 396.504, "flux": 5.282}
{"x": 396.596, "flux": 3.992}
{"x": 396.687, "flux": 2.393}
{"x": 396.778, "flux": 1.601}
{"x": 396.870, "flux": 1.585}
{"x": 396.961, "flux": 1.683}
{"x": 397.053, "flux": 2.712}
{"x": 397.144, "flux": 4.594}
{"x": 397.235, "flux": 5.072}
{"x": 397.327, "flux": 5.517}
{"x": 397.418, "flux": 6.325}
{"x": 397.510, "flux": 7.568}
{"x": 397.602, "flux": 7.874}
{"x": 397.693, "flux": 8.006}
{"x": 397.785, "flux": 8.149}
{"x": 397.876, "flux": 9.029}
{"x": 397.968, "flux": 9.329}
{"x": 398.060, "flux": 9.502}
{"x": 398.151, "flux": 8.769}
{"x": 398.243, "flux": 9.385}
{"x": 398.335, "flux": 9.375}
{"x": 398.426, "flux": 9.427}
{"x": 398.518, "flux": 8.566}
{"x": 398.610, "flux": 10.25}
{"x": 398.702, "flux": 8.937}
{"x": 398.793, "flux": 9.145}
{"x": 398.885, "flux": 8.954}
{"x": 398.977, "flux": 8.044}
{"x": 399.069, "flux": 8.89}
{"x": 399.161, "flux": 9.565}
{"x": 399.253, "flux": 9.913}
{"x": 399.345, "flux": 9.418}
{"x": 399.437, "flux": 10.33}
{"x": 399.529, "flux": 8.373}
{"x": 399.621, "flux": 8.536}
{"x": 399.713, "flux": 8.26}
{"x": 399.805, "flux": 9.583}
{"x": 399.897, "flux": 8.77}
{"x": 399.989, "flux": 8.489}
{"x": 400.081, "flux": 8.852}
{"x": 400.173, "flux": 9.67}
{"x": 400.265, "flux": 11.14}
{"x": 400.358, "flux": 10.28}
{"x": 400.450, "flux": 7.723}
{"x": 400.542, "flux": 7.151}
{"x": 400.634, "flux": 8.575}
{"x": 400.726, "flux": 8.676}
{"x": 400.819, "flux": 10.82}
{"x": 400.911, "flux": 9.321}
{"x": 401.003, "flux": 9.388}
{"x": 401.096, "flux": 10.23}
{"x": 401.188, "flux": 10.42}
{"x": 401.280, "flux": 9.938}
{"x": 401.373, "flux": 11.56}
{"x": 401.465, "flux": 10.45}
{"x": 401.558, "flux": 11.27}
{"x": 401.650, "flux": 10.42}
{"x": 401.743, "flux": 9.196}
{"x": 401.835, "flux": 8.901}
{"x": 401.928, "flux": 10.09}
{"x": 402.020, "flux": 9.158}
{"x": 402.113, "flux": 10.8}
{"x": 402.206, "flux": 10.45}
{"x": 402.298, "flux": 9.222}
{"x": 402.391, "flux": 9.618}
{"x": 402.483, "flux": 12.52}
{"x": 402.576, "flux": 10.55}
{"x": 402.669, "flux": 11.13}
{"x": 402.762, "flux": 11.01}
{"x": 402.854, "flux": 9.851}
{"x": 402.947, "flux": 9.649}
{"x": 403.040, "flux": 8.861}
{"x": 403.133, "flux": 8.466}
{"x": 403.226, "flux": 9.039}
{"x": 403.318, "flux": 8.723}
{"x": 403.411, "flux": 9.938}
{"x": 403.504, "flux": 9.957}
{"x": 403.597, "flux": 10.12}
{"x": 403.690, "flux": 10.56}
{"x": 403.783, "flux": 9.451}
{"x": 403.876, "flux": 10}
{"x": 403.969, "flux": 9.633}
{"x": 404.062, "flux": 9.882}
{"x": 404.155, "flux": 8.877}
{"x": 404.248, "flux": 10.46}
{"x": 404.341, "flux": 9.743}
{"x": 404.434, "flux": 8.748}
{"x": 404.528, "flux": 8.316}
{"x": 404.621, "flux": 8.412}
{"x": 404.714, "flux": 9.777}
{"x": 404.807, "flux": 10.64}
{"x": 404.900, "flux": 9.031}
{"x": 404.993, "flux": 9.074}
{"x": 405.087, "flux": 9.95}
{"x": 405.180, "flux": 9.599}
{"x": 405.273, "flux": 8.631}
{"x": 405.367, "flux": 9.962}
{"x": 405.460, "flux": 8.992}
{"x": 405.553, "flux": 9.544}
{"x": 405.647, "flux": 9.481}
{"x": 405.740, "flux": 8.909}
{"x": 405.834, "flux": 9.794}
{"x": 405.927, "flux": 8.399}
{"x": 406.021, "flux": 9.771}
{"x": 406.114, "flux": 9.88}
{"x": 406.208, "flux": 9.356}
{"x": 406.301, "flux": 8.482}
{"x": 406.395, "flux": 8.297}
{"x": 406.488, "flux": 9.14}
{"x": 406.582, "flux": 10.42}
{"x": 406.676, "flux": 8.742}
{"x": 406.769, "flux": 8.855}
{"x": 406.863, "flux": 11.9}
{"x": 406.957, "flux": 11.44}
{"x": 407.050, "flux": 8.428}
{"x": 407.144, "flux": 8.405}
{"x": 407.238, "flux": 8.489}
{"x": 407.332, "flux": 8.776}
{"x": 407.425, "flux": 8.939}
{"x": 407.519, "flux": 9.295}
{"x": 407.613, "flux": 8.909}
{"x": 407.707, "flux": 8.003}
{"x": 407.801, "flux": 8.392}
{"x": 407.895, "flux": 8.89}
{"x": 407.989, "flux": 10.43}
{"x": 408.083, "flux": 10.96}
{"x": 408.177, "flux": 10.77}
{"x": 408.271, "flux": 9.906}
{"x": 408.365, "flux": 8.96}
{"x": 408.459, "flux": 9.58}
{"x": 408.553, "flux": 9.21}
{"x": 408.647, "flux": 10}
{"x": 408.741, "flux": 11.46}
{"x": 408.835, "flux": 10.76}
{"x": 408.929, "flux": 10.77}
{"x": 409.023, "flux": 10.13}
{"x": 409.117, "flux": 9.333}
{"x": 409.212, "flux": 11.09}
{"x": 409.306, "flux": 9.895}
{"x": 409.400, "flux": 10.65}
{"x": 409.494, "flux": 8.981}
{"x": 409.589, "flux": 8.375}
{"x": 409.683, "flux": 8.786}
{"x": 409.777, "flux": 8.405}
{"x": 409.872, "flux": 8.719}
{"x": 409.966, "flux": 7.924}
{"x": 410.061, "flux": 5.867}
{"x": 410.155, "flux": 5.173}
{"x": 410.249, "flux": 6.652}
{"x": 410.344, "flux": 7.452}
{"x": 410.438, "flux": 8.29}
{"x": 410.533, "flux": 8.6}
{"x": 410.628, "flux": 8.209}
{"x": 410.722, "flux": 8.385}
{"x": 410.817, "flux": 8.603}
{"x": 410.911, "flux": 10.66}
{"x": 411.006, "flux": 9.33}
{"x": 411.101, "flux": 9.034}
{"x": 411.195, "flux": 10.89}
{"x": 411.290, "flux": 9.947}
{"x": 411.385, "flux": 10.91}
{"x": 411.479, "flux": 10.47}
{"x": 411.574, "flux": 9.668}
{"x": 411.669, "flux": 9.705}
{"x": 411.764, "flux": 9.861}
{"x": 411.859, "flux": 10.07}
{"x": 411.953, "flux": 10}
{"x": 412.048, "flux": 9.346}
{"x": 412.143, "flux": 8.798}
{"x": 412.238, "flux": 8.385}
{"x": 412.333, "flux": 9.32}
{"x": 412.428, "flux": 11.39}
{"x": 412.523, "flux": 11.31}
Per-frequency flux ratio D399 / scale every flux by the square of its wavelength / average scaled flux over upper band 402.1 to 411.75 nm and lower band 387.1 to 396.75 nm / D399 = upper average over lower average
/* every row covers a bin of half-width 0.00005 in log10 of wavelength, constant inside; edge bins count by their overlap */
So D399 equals 1.44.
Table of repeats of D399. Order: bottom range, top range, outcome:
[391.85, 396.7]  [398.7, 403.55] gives 1.54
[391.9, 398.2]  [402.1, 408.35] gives 1.58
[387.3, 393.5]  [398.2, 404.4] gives 1.44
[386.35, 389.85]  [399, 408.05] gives 1.35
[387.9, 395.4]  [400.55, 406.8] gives 1.46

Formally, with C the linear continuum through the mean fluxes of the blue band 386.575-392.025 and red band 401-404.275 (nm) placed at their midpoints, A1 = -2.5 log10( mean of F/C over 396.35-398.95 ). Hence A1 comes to 0.34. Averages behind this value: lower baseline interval 7.81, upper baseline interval 10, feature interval 6.77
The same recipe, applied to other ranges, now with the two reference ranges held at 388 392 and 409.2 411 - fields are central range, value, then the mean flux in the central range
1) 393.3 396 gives 0.157 mag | 6.84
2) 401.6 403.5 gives -0.208 mag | 9.89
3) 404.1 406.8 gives -0.127 mag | 9.29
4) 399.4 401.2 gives -0.140 mag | 9.2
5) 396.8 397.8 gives 0.467 mag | 5.19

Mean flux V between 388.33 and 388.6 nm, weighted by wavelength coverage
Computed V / 6.38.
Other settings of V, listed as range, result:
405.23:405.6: 9.28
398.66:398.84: 9.08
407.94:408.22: 10.7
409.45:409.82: 8.64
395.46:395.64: 8.56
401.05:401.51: 10.5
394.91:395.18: 8.92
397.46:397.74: 7.77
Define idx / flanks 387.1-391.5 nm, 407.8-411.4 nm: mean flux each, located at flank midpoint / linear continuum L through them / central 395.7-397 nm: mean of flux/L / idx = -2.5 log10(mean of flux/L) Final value 0.42 mag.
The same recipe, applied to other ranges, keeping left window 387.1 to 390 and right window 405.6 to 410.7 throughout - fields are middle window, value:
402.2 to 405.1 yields -0.12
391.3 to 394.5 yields 0.26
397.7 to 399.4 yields -0.11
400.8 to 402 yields -0.19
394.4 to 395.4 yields -0.06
